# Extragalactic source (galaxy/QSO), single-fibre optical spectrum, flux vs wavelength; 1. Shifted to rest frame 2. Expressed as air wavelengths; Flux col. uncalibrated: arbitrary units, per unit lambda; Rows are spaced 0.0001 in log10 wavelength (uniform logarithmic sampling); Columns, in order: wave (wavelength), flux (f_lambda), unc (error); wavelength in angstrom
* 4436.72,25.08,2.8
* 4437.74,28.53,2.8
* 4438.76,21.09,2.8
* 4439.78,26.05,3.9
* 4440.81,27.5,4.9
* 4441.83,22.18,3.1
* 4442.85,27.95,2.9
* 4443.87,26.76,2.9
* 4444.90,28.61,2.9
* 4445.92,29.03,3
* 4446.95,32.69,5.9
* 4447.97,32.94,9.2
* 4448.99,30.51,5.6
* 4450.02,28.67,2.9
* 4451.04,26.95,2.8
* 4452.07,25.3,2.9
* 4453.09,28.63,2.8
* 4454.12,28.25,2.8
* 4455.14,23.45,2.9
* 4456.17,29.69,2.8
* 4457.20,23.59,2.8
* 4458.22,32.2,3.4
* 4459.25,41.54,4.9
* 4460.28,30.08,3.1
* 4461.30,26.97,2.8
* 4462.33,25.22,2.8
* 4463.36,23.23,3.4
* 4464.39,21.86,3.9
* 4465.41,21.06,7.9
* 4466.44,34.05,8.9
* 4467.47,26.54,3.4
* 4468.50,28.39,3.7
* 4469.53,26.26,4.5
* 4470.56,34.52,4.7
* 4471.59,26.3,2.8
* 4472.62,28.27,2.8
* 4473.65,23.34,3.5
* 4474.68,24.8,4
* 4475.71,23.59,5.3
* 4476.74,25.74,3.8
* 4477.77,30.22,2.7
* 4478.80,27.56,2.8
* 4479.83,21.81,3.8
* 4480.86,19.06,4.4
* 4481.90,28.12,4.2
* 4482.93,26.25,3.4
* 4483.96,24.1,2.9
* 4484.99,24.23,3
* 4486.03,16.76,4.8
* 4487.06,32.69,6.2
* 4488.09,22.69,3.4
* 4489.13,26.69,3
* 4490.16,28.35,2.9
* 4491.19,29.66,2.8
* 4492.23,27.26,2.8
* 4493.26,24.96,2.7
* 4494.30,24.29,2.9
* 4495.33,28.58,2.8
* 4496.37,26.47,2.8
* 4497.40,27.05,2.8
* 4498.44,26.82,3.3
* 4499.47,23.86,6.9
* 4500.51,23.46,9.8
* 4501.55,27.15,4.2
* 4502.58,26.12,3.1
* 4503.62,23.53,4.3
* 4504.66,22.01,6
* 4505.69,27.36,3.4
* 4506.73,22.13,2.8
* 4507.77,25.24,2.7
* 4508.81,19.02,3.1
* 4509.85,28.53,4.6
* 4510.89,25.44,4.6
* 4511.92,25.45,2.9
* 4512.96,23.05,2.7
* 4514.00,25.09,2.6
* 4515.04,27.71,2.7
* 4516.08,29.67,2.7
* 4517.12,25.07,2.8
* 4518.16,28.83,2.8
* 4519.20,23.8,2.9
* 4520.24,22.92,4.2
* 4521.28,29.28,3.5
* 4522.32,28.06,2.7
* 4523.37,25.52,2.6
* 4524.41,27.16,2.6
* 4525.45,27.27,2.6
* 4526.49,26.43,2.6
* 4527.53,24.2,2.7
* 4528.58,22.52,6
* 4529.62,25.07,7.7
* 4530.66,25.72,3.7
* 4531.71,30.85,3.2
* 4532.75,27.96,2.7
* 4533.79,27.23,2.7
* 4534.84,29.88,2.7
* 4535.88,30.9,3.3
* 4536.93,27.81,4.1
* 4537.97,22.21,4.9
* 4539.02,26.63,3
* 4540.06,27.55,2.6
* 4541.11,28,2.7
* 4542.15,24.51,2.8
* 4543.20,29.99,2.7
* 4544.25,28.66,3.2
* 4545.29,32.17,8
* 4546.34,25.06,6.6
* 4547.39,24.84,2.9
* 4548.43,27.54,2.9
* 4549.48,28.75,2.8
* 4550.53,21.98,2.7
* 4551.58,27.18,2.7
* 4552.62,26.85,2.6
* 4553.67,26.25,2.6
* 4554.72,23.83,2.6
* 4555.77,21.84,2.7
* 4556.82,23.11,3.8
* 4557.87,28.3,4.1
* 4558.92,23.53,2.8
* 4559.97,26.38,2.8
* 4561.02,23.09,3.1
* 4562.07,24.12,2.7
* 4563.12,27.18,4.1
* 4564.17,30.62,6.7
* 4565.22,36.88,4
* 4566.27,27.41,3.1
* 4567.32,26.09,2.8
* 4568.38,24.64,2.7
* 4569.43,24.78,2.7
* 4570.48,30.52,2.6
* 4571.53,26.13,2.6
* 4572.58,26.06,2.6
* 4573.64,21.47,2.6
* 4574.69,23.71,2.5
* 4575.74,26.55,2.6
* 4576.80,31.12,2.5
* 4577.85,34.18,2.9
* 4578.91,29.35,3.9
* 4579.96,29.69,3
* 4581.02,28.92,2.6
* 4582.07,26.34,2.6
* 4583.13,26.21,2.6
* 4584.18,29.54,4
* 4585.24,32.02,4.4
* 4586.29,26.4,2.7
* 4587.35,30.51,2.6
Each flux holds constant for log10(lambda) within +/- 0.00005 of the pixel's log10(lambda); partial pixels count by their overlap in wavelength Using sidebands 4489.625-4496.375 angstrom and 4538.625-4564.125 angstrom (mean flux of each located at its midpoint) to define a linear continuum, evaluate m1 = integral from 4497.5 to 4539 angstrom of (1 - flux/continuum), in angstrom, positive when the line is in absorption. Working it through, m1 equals 1.2 angstrom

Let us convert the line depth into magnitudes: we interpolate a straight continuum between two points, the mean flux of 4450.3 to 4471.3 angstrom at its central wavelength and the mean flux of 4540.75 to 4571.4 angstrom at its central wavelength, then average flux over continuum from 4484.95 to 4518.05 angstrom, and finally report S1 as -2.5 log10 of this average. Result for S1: 0.07 mag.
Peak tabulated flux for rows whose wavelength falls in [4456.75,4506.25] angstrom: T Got 41.54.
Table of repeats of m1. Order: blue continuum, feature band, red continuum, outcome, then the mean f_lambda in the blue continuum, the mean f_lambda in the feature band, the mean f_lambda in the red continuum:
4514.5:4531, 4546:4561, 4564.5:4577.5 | 0.87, 26.2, 25.3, 27.3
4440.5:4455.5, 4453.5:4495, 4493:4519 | 0.42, 28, 26.6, 25.5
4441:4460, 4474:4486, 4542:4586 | 1.56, 28.8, 24.7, 27.1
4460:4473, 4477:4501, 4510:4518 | 0.86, 27.1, 25.7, 26.2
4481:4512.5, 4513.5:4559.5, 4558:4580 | -0.20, 25.4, 26.5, 27.3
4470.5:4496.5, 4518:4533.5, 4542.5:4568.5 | 0.00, 25.9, 26.3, 26.7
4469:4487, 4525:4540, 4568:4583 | -0.12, 25.5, 26.8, 27.4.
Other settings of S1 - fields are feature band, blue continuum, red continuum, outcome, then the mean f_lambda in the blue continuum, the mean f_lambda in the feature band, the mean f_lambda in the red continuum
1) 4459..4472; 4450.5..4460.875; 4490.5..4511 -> 0.012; 29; 27.9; 25.5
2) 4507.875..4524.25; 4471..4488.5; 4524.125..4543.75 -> 0.020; 25.1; 25.8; 26.9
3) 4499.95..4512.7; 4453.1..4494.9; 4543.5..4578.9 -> 0.088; 26.6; 24.6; 26.8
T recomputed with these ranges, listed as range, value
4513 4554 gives 32.17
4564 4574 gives 36.88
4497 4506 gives 27.36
